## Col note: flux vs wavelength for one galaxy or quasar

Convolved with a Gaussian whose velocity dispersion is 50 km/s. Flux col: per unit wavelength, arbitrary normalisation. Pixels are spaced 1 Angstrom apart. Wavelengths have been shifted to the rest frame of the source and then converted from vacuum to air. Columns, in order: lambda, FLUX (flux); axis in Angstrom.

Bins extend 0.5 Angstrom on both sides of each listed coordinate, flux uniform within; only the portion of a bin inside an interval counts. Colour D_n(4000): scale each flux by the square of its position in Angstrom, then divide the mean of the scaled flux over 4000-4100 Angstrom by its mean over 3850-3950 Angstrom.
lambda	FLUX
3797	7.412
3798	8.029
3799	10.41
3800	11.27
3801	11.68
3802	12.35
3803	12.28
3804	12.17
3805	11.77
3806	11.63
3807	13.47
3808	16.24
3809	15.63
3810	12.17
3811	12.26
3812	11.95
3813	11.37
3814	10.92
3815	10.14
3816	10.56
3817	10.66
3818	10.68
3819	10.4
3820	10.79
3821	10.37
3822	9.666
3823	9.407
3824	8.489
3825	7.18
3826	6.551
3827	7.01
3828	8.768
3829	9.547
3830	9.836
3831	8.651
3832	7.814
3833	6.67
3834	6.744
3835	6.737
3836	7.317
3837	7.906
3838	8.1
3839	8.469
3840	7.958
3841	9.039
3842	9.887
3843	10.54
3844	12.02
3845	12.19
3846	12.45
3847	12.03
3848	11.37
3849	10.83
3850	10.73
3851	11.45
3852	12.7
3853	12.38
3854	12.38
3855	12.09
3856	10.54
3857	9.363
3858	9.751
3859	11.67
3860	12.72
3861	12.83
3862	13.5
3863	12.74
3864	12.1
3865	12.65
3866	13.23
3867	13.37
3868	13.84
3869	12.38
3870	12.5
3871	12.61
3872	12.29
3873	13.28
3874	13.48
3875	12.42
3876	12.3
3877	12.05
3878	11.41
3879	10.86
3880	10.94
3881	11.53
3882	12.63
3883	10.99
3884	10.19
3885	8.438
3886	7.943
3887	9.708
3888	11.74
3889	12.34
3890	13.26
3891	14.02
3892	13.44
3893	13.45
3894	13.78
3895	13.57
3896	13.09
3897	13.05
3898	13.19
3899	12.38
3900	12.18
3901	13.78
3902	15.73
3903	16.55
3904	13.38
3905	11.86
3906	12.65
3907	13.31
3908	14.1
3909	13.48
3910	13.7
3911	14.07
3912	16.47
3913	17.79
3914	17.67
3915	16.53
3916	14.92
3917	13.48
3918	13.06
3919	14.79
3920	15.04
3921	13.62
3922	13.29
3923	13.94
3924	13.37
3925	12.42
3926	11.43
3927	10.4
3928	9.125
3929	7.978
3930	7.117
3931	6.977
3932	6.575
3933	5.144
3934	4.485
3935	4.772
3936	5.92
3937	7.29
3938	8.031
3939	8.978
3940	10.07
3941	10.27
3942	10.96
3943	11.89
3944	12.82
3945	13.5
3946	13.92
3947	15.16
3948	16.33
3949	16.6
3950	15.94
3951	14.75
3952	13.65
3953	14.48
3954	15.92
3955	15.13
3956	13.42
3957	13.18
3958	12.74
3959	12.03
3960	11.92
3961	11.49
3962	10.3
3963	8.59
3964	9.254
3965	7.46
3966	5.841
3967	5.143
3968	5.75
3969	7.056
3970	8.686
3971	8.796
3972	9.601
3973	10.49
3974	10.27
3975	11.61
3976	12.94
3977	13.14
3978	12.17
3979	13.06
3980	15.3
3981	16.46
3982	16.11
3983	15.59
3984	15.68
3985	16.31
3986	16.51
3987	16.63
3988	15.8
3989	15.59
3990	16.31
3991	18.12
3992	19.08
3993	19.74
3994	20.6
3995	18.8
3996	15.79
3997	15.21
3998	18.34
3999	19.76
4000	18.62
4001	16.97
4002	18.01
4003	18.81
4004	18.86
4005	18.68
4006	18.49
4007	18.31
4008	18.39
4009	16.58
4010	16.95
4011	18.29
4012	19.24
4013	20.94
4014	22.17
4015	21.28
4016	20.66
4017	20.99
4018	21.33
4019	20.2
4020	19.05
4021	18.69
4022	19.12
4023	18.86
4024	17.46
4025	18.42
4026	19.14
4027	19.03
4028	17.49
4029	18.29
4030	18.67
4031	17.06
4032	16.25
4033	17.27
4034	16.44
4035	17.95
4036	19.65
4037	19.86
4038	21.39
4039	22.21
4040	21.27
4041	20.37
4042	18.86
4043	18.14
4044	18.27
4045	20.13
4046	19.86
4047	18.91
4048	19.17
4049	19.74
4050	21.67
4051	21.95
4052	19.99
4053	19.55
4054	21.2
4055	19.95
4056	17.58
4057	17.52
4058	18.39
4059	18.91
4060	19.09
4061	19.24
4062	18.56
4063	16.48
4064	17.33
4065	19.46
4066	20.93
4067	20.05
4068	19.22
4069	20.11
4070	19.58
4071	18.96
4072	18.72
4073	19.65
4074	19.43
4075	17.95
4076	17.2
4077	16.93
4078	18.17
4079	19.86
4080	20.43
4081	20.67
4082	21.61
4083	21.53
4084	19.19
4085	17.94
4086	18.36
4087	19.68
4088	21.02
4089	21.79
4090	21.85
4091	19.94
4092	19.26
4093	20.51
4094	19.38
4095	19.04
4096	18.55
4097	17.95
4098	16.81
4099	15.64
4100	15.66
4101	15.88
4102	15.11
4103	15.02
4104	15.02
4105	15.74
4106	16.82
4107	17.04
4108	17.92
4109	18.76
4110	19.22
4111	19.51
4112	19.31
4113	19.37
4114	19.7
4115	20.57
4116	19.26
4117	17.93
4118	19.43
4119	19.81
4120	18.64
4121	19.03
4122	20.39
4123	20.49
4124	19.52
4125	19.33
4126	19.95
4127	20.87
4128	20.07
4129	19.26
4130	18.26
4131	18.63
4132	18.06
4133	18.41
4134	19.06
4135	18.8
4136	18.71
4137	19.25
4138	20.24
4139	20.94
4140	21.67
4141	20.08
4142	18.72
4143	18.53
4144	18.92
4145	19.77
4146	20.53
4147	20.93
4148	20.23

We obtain 1.70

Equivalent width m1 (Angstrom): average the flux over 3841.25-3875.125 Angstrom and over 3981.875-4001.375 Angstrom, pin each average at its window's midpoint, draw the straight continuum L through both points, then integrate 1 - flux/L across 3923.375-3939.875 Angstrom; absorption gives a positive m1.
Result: 7.4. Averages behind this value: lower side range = 12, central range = 8.21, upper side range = 17.3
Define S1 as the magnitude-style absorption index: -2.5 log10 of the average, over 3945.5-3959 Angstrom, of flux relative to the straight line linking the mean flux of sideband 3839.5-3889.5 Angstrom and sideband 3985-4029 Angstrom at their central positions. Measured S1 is 0.088 mag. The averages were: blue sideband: 11.6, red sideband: 18.5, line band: 14.6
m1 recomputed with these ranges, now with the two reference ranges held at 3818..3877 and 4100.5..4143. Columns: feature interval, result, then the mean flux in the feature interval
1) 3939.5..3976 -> 6.1 Angstrom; 11.5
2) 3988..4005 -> -3.3 Angstrom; 18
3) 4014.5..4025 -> -2.6 Angstrom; 19.7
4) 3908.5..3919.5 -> -2.2 Angstrom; 15.1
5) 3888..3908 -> -2.1 Angstrom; 13.4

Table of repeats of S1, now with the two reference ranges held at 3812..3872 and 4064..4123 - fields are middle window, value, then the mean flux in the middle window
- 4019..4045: -0.12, 18.8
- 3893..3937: 0.05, 12.3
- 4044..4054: -0.16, 20.1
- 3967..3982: 0.32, 11.1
